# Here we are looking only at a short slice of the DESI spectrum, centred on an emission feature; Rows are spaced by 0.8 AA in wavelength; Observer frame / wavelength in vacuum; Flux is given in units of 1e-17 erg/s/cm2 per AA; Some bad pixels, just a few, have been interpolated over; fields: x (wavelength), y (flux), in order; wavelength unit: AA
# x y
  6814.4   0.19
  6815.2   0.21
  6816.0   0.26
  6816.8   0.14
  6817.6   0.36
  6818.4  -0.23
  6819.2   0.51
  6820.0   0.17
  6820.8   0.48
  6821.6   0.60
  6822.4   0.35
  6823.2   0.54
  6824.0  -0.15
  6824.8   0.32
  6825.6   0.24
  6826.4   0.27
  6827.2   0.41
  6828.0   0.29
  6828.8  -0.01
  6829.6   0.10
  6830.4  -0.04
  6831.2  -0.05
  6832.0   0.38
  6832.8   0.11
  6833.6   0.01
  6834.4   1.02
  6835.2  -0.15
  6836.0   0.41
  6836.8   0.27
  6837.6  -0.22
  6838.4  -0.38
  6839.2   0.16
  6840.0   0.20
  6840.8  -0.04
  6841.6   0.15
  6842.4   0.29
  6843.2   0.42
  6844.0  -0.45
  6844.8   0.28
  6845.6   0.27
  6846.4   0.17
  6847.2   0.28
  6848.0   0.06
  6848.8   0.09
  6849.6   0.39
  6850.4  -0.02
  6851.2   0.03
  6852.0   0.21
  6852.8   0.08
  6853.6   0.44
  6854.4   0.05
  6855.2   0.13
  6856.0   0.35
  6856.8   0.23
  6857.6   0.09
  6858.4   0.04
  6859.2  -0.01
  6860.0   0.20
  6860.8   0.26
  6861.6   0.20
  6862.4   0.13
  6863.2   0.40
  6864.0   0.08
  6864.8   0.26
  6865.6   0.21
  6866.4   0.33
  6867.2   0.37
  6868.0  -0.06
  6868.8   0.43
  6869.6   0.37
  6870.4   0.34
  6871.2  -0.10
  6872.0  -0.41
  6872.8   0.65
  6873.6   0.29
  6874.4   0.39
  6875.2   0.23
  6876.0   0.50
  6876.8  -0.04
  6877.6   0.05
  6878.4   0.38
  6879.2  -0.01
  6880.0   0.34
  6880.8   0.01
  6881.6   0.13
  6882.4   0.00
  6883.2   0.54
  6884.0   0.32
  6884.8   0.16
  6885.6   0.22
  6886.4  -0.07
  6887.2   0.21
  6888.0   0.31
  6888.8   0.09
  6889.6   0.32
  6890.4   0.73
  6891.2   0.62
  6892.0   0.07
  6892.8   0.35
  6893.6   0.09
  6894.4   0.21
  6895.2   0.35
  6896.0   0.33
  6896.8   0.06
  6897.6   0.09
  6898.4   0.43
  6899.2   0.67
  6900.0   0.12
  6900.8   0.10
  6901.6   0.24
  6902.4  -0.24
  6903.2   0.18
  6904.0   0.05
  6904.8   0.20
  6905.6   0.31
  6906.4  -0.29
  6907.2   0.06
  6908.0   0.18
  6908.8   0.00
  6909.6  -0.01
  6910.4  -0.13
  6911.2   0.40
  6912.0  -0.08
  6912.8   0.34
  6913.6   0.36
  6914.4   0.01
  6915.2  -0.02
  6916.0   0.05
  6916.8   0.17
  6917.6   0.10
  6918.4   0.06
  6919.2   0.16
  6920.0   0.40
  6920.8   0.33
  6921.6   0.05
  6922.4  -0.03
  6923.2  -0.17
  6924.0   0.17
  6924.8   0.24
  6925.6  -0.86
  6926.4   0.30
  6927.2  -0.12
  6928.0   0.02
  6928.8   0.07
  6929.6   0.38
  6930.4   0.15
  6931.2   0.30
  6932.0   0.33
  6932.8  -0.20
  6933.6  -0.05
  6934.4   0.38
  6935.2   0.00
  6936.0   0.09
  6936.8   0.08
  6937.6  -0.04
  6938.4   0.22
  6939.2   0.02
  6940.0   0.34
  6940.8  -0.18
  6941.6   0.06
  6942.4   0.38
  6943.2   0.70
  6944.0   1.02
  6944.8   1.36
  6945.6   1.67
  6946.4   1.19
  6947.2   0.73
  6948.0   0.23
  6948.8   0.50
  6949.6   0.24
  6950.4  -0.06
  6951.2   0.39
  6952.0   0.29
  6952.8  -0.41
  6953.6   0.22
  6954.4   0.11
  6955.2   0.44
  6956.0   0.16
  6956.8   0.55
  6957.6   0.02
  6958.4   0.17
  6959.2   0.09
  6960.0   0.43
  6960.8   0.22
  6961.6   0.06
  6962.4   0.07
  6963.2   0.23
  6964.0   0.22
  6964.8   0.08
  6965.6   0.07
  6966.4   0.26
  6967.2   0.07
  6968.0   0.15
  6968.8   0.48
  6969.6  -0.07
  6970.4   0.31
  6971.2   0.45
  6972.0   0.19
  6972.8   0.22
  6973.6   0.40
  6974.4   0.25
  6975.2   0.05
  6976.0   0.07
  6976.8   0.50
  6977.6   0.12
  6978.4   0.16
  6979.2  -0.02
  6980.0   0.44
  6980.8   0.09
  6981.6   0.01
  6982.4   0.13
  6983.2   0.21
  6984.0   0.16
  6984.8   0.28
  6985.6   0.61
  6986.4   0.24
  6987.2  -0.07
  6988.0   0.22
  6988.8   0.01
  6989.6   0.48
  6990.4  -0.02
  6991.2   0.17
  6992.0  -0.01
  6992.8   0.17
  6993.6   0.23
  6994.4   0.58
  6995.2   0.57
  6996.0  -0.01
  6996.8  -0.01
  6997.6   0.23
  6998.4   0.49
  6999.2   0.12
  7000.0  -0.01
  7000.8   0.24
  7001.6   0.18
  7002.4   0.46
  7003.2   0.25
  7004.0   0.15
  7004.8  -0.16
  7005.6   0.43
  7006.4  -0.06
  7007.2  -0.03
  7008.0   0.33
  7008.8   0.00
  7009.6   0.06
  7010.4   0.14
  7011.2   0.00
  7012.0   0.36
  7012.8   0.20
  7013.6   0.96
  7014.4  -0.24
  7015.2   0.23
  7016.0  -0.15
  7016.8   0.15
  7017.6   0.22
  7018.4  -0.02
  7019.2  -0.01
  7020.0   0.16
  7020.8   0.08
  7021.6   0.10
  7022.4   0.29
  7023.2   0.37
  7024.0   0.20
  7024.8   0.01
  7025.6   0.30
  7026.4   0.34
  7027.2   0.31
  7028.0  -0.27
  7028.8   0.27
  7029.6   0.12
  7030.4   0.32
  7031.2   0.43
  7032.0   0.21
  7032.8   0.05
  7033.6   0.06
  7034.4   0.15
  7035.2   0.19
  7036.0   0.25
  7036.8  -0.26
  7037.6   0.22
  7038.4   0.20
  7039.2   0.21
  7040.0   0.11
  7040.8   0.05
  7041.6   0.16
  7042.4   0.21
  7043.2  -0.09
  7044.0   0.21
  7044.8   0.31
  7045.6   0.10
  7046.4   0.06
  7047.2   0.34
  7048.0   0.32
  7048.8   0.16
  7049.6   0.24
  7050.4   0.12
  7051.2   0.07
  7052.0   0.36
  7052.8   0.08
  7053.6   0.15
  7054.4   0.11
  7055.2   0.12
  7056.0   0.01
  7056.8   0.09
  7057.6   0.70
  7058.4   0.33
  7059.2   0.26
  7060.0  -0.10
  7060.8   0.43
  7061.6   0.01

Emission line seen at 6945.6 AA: H-gamma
